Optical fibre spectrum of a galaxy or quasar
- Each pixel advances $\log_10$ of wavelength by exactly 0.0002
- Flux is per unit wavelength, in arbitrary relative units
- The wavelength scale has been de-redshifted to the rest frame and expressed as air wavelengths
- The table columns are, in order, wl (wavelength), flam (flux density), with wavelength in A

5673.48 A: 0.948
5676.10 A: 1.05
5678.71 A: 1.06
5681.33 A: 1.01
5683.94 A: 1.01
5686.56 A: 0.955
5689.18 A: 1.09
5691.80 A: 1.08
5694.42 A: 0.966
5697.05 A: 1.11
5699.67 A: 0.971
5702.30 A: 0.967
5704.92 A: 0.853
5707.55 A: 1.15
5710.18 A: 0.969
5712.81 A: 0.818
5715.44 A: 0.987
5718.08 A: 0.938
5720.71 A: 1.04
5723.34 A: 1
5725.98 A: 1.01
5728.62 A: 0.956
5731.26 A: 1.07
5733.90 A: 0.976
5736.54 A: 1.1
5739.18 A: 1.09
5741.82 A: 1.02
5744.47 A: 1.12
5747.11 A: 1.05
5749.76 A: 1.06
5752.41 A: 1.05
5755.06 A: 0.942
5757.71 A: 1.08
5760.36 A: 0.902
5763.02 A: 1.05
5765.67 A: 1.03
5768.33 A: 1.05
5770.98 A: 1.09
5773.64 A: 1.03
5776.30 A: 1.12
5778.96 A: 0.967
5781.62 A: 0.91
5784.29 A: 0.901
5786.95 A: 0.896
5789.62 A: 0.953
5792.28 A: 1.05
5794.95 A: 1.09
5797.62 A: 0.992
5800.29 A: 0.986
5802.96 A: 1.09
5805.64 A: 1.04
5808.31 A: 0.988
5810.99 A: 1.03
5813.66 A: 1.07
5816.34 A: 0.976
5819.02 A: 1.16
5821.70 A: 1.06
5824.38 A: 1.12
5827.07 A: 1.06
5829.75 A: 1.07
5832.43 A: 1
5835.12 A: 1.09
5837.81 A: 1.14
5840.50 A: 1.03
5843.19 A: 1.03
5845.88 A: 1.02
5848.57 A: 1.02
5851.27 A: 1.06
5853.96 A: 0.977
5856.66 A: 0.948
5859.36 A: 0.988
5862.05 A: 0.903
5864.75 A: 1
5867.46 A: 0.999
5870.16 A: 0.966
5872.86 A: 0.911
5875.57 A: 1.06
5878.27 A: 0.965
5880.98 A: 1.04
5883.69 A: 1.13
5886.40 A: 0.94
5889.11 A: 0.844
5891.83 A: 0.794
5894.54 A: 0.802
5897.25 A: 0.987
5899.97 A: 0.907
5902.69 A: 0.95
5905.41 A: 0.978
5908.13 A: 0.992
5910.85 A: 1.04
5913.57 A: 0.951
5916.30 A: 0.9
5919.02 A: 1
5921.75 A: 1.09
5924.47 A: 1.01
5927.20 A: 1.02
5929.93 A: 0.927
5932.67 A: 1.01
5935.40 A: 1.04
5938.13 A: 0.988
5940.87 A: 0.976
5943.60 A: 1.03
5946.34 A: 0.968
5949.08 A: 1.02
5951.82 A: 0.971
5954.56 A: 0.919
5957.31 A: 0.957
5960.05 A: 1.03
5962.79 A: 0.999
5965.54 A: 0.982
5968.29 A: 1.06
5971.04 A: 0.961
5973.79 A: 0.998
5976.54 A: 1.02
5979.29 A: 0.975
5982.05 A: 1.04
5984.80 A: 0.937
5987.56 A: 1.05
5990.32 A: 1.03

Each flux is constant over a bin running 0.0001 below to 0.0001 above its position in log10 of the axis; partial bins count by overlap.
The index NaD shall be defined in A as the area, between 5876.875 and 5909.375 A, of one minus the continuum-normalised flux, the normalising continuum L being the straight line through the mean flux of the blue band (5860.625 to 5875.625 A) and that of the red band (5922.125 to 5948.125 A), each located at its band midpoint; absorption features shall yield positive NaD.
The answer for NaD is 1.15 A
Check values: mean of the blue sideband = 0.966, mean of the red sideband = 1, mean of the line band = 0.944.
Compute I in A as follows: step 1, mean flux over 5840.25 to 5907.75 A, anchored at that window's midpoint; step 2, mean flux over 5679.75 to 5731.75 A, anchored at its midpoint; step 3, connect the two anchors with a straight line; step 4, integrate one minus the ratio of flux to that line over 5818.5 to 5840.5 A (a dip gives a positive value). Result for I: -2.4 A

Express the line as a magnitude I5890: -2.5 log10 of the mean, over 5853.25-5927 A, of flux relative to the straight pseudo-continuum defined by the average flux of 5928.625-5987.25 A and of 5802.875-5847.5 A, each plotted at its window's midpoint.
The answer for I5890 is 0.063 mag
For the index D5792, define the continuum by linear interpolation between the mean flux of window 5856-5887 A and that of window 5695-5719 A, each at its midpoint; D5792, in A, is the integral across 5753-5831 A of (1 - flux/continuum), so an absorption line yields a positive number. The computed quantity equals -3.4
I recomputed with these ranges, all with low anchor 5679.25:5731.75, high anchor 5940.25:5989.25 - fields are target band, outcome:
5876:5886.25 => -0.4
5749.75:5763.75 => -0.2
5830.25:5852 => -1.2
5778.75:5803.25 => 0.4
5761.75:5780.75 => -0.9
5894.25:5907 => 0.8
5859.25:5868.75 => 0.2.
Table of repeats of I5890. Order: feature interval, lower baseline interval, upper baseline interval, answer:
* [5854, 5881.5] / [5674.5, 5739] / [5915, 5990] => 0.03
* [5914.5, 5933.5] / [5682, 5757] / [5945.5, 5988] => 0.00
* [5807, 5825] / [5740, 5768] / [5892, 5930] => -0.05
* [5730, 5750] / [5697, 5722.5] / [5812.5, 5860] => -0.07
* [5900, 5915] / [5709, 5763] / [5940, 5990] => 0.03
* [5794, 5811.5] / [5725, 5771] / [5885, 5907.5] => -0.05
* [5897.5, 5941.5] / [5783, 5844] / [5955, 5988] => 0.03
